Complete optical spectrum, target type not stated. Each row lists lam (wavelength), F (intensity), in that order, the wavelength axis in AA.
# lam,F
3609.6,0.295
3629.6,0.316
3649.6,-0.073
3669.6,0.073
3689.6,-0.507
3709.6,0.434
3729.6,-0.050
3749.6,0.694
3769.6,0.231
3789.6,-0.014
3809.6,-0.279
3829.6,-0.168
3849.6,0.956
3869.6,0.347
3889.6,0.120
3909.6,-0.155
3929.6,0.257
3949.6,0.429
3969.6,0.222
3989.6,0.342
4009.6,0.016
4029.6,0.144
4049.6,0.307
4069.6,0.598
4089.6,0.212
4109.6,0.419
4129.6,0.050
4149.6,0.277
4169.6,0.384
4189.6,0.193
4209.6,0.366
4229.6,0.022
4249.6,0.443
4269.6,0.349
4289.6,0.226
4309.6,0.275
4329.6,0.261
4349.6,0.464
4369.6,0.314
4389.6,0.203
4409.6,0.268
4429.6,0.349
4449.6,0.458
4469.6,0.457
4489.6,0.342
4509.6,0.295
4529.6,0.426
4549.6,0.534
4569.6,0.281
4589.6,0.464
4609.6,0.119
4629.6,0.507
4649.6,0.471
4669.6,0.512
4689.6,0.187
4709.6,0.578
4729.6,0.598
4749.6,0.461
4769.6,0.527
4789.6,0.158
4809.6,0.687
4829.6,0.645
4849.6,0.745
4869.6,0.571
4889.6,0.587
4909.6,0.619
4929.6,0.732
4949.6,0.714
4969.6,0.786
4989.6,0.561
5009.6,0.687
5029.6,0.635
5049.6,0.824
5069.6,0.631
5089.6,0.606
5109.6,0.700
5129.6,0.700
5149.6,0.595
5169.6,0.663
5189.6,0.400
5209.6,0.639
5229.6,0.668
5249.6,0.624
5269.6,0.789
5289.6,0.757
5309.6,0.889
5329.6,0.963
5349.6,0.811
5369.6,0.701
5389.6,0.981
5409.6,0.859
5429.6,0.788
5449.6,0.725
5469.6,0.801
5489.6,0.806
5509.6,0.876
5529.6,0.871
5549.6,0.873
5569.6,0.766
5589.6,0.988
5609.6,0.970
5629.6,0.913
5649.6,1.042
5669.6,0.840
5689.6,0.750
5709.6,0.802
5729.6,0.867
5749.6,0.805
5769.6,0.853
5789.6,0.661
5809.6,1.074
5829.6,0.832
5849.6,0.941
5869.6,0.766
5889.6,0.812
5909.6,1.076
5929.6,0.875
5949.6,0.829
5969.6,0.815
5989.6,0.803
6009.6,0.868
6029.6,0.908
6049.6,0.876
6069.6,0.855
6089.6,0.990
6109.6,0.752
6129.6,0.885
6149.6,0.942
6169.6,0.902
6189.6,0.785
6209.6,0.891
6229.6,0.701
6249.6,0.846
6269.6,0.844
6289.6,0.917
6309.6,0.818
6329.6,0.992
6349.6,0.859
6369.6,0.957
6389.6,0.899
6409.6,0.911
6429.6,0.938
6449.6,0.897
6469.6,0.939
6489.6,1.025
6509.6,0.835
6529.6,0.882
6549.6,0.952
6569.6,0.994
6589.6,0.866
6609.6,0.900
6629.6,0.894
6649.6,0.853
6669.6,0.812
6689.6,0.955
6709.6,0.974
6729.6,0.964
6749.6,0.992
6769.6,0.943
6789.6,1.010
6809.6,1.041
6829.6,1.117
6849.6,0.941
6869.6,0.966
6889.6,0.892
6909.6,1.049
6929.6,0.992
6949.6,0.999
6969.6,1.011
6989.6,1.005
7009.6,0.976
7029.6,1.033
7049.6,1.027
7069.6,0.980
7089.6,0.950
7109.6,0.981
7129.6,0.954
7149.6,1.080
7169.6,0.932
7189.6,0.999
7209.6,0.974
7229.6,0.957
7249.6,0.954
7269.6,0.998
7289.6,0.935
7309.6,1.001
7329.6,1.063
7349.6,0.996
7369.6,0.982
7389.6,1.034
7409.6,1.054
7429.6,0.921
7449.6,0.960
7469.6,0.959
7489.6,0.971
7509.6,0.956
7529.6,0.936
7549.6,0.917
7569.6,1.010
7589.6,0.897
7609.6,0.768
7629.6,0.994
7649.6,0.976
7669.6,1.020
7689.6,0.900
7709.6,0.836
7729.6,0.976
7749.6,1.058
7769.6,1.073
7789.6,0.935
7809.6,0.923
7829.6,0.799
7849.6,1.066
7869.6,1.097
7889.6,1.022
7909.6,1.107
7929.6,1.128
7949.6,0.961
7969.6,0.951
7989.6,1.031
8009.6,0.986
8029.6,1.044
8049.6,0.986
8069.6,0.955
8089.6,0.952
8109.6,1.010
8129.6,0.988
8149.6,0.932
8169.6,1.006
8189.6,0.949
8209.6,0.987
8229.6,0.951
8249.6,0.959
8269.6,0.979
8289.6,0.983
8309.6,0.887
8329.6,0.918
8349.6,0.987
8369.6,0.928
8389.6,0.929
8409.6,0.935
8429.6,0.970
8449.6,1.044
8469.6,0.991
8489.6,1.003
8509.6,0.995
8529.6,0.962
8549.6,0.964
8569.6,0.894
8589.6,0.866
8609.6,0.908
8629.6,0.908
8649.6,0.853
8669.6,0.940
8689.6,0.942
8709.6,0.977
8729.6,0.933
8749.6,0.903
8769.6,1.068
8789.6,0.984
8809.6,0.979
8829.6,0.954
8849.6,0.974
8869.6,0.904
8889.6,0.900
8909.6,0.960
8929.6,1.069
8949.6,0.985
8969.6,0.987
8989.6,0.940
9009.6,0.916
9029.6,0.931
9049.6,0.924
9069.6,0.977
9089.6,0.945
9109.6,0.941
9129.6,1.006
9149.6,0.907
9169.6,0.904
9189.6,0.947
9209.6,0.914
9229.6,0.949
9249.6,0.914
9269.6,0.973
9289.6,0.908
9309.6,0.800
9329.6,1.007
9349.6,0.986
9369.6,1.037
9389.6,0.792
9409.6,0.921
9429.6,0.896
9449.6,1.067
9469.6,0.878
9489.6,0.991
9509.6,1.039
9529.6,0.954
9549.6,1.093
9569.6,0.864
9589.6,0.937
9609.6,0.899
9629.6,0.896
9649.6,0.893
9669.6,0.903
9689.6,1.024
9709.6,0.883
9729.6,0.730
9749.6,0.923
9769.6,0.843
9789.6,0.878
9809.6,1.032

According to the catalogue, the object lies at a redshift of 0.21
